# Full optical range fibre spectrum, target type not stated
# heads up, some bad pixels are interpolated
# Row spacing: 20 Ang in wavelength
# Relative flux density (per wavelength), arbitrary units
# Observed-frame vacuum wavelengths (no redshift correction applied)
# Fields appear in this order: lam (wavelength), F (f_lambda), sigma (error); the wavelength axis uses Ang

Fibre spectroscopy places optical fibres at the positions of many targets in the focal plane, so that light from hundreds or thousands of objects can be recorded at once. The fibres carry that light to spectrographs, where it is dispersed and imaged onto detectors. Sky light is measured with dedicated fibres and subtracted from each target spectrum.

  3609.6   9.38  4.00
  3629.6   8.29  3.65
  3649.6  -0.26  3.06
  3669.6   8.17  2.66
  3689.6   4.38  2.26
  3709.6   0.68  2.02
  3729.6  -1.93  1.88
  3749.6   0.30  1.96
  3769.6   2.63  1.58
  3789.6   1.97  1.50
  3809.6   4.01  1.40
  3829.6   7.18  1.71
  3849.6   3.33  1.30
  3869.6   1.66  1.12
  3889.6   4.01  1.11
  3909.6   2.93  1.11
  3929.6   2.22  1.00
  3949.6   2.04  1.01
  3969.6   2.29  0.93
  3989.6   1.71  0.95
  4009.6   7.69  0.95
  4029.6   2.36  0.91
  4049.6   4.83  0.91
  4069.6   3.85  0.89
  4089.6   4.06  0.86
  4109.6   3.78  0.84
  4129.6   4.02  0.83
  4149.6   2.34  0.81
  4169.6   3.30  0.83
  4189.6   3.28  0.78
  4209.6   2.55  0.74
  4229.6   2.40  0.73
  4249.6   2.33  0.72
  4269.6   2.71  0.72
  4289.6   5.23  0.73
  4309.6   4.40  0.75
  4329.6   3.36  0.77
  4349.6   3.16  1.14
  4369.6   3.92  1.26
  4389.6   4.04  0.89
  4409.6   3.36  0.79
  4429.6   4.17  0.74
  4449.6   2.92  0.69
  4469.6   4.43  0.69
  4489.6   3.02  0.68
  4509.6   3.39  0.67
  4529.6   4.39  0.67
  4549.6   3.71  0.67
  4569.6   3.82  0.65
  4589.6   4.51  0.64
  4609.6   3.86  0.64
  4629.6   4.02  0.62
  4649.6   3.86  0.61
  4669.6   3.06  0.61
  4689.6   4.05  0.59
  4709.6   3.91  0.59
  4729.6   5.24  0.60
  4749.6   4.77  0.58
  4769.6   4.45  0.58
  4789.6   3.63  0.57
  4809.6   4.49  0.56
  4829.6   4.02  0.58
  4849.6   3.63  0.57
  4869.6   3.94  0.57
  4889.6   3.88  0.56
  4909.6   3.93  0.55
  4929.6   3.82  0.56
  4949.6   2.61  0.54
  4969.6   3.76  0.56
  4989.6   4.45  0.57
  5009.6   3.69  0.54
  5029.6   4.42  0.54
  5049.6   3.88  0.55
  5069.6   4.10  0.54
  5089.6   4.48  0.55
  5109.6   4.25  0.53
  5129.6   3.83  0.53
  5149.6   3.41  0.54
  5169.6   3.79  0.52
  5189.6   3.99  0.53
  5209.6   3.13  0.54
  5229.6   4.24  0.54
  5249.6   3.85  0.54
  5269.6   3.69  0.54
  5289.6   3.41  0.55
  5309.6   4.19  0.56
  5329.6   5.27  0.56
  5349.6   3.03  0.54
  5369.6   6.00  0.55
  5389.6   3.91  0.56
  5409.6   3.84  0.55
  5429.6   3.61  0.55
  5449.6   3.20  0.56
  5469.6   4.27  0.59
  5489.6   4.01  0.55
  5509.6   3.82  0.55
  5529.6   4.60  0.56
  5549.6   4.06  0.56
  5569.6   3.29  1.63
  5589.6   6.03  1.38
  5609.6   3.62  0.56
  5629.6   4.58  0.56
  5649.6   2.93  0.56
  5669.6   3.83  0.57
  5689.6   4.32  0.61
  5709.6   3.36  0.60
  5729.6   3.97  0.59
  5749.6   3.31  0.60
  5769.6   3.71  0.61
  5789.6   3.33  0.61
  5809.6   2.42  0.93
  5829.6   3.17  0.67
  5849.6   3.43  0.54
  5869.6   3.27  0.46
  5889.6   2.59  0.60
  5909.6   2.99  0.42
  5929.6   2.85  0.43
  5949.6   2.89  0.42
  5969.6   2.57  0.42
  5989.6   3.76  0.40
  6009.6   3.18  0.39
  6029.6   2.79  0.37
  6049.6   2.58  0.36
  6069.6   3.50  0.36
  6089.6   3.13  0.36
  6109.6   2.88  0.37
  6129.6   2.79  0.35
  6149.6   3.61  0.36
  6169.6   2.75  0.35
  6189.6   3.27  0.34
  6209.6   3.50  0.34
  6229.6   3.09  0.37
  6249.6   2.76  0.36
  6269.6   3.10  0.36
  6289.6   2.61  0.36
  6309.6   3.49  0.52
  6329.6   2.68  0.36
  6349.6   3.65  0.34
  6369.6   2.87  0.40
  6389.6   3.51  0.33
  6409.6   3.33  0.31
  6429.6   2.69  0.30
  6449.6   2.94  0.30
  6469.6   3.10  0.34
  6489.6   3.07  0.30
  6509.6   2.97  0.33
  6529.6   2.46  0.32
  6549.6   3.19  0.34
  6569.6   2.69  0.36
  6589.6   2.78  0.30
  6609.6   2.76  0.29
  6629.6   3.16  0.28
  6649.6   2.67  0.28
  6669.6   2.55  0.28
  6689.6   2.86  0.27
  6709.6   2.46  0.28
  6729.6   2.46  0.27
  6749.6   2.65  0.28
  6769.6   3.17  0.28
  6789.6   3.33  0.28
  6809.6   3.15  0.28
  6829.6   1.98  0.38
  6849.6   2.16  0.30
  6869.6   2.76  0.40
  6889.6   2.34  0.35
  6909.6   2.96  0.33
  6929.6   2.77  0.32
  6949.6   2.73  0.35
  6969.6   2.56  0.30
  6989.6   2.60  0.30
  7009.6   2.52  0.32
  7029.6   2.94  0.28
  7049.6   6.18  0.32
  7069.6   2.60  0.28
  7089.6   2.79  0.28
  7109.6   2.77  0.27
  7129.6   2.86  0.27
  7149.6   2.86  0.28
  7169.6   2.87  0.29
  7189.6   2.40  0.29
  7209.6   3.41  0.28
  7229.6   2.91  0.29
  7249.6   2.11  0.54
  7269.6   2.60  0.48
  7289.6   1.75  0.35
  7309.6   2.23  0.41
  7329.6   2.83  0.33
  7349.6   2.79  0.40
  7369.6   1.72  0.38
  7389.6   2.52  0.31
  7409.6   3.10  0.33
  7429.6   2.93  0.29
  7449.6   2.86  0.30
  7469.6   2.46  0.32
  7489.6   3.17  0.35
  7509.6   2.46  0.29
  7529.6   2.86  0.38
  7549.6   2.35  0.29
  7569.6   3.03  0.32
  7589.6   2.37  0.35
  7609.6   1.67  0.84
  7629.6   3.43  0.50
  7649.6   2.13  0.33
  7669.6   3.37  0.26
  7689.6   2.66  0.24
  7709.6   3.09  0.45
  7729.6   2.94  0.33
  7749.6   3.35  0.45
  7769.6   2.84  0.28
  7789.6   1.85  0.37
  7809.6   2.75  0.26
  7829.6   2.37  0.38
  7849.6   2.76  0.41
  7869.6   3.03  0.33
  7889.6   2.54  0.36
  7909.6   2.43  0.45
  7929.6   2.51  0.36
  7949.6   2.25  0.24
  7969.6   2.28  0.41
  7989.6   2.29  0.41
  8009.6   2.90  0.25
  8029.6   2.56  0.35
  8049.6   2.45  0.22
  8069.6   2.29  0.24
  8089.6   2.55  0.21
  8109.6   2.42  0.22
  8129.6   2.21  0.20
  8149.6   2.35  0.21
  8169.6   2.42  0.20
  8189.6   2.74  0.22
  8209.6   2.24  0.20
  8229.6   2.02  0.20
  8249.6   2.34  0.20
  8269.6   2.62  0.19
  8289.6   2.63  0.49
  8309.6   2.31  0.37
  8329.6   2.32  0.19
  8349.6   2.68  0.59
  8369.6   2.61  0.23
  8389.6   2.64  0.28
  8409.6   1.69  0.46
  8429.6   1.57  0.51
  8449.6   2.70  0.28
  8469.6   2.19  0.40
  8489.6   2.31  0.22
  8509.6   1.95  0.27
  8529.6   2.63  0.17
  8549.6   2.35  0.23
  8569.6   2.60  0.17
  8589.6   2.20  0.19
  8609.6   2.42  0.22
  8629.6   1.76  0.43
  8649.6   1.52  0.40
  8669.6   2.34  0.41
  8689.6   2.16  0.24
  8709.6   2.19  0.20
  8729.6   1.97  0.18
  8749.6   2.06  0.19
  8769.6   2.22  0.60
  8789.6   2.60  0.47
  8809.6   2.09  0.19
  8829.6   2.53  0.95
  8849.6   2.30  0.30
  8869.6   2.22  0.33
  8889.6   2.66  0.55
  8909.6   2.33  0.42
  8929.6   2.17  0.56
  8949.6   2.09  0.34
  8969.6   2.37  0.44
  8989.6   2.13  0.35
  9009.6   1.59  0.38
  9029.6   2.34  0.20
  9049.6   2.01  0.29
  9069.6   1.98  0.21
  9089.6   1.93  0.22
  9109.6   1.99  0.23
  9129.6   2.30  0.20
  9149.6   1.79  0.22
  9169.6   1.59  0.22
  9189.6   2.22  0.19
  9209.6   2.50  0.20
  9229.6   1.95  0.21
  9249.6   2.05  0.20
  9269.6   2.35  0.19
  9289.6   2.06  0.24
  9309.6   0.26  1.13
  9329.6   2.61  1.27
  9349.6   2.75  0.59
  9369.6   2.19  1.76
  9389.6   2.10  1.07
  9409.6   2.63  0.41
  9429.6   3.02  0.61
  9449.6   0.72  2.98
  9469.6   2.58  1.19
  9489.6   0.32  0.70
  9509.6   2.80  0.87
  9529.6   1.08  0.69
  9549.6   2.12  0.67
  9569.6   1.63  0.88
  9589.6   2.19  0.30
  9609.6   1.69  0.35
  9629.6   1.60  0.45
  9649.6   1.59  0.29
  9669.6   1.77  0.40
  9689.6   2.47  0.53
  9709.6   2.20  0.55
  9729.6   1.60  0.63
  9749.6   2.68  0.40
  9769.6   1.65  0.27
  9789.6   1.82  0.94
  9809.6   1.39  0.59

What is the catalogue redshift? 0.074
